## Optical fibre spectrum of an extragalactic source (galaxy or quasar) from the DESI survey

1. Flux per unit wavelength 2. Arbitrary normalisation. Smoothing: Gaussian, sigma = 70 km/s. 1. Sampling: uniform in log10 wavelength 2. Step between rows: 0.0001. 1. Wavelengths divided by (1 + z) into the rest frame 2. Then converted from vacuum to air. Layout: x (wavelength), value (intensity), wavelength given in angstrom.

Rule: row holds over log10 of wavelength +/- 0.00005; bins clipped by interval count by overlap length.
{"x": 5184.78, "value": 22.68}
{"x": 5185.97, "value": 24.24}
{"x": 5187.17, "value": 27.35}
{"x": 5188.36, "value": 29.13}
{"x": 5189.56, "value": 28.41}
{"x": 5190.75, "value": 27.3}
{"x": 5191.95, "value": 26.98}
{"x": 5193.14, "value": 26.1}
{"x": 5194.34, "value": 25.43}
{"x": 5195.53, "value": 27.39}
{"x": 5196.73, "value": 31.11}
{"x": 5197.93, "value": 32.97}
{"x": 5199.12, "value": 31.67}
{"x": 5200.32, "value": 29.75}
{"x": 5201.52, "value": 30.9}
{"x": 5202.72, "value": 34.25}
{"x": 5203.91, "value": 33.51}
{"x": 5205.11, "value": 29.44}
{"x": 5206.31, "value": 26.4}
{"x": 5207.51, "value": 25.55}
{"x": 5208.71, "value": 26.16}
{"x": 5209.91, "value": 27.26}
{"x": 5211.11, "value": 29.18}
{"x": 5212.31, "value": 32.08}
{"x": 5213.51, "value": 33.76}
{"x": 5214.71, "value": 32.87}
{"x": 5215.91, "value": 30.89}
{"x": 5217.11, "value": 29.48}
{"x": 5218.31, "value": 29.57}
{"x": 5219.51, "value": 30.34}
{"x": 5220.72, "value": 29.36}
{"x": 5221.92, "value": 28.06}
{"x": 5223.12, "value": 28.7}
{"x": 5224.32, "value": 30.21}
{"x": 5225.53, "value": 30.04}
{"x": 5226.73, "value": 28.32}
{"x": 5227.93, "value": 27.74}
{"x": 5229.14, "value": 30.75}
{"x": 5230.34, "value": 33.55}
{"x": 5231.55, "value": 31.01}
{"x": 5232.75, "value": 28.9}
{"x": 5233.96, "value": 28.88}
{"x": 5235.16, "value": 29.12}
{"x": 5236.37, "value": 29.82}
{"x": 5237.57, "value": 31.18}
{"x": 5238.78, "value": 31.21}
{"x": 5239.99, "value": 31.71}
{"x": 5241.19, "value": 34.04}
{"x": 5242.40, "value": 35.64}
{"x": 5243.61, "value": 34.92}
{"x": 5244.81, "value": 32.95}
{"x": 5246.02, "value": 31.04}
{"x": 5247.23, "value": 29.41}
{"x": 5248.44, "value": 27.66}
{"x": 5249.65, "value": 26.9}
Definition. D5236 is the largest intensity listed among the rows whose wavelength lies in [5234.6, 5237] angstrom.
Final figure 29.82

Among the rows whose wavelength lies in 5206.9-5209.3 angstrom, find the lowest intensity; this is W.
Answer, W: 25.55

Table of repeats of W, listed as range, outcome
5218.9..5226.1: 28.06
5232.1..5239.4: 28.88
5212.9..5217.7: 29.48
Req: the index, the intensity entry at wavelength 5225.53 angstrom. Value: 30.04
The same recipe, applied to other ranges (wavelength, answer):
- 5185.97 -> 24.24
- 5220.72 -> 29.36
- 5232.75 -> 28.9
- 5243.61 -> 34.92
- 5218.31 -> 29.57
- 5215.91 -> 30.89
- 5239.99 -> 31.71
